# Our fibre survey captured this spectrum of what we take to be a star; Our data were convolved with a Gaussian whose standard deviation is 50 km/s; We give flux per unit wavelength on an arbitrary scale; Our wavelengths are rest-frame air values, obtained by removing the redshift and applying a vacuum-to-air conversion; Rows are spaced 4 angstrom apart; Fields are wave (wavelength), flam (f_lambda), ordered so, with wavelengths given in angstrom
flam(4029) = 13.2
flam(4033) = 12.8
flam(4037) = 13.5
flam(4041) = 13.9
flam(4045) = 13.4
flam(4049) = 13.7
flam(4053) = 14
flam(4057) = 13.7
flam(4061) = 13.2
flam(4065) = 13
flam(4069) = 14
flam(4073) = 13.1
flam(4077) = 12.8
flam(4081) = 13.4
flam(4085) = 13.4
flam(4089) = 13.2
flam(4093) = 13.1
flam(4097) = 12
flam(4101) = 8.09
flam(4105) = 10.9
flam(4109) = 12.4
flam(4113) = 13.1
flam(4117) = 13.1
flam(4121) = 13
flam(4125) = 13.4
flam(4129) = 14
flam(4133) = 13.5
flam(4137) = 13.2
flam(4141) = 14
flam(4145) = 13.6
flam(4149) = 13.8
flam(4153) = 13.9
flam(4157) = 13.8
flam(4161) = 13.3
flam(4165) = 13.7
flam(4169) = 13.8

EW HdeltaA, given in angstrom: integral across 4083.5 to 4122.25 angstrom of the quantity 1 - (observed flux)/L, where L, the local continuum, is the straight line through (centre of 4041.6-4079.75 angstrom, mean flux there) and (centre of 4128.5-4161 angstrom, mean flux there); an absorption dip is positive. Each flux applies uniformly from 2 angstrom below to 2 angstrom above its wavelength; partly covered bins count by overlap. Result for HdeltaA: 3.91 angstrom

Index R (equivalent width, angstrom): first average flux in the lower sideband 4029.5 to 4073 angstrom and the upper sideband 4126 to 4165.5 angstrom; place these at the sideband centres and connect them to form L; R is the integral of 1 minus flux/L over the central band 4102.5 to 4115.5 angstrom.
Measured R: 1.5 angstrom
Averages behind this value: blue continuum 13.5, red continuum 13.7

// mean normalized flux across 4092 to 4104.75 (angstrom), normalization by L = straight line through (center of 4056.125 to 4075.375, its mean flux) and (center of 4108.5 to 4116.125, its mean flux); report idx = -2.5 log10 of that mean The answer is 0.20 mag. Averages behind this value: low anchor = 13.4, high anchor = 12.9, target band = 10.9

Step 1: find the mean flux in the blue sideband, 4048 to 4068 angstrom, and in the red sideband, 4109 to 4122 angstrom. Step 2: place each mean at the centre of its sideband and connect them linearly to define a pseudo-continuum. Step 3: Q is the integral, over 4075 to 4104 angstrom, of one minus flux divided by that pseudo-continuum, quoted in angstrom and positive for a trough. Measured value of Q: 2.2 angstrom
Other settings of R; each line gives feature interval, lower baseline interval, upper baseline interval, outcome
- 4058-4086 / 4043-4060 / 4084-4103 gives -1.08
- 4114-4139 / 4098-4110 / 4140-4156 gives -2.51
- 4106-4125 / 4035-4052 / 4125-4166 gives 1.13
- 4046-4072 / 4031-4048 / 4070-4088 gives -0.49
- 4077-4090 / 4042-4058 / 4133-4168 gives 0.41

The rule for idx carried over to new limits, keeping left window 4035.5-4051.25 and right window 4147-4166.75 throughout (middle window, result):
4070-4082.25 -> 0.040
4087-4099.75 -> 0.097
